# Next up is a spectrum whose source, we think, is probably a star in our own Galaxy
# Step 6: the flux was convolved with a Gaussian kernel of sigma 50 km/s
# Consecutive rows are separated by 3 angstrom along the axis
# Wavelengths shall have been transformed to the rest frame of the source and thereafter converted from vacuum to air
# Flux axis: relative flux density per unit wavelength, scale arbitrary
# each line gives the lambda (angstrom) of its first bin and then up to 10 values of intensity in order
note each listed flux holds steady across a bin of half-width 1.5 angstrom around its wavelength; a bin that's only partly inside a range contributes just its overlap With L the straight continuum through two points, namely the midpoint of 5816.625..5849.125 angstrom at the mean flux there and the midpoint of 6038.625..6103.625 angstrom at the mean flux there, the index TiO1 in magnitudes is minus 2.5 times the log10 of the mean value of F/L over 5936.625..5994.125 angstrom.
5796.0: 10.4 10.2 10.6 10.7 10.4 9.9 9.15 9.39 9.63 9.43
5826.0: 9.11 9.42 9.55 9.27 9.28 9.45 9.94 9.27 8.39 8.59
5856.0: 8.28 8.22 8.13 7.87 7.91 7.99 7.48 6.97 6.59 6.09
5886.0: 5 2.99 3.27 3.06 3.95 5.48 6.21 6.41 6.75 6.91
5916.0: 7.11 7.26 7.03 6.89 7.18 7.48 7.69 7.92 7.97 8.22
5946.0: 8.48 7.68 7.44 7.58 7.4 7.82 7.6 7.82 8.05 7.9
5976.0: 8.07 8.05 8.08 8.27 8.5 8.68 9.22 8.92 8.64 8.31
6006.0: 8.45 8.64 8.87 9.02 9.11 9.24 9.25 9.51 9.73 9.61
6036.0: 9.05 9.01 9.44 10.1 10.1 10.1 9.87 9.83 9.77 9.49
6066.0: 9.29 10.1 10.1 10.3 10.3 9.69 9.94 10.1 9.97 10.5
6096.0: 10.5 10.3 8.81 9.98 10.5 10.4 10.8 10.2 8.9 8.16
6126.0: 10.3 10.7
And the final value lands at 0.21 mag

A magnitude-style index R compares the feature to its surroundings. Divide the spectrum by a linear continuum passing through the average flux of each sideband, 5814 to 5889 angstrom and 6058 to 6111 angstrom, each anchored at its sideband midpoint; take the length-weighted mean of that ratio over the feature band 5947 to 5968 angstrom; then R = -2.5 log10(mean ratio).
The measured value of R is 0.19 mag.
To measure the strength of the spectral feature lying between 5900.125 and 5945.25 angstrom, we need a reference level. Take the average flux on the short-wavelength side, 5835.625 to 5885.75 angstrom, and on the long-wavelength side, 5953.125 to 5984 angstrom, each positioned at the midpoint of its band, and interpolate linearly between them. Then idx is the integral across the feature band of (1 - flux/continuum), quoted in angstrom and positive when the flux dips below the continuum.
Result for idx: 4.54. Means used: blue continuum 8.09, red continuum 7.84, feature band 7.15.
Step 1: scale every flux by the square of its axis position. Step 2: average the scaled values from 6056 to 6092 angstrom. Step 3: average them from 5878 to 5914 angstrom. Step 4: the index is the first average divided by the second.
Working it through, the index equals 2.01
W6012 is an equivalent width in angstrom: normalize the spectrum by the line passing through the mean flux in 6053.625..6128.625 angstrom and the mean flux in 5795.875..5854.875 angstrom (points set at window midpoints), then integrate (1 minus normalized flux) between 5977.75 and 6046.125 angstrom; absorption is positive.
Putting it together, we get 6.2 angstrom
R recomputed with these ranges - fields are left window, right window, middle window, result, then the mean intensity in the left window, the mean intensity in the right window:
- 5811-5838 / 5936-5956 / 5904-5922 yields 0.210 mag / 9.39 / 7.91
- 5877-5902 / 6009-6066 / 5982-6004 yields -0.076 mag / 4.68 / 9.48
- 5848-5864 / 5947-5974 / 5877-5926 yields 0.372 mag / 8.34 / 7.71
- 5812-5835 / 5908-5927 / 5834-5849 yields -0.058 mag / 9.39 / 6.98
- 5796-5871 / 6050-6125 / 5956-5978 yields 0.224 mag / 9.25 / 9.92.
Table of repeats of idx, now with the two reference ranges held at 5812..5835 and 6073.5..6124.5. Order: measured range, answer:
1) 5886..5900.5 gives 9.0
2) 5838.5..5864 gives 1.8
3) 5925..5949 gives 4.6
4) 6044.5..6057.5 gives -0.2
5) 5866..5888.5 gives 6.6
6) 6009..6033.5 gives 1.4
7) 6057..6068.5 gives 0.3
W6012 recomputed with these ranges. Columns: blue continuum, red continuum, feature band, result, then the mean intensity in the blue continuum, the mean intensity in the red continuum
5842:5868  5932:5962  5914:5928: 1.65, 8.56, 7.81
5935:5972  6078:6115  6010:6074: -2.09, 7.83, 10.1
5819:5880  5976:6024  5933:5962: 2.81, 8.65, 8.67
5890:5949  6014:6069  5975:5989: -0.14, 6.59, 9.55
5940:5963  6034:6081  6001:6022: 0.33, 7.81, 9.78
